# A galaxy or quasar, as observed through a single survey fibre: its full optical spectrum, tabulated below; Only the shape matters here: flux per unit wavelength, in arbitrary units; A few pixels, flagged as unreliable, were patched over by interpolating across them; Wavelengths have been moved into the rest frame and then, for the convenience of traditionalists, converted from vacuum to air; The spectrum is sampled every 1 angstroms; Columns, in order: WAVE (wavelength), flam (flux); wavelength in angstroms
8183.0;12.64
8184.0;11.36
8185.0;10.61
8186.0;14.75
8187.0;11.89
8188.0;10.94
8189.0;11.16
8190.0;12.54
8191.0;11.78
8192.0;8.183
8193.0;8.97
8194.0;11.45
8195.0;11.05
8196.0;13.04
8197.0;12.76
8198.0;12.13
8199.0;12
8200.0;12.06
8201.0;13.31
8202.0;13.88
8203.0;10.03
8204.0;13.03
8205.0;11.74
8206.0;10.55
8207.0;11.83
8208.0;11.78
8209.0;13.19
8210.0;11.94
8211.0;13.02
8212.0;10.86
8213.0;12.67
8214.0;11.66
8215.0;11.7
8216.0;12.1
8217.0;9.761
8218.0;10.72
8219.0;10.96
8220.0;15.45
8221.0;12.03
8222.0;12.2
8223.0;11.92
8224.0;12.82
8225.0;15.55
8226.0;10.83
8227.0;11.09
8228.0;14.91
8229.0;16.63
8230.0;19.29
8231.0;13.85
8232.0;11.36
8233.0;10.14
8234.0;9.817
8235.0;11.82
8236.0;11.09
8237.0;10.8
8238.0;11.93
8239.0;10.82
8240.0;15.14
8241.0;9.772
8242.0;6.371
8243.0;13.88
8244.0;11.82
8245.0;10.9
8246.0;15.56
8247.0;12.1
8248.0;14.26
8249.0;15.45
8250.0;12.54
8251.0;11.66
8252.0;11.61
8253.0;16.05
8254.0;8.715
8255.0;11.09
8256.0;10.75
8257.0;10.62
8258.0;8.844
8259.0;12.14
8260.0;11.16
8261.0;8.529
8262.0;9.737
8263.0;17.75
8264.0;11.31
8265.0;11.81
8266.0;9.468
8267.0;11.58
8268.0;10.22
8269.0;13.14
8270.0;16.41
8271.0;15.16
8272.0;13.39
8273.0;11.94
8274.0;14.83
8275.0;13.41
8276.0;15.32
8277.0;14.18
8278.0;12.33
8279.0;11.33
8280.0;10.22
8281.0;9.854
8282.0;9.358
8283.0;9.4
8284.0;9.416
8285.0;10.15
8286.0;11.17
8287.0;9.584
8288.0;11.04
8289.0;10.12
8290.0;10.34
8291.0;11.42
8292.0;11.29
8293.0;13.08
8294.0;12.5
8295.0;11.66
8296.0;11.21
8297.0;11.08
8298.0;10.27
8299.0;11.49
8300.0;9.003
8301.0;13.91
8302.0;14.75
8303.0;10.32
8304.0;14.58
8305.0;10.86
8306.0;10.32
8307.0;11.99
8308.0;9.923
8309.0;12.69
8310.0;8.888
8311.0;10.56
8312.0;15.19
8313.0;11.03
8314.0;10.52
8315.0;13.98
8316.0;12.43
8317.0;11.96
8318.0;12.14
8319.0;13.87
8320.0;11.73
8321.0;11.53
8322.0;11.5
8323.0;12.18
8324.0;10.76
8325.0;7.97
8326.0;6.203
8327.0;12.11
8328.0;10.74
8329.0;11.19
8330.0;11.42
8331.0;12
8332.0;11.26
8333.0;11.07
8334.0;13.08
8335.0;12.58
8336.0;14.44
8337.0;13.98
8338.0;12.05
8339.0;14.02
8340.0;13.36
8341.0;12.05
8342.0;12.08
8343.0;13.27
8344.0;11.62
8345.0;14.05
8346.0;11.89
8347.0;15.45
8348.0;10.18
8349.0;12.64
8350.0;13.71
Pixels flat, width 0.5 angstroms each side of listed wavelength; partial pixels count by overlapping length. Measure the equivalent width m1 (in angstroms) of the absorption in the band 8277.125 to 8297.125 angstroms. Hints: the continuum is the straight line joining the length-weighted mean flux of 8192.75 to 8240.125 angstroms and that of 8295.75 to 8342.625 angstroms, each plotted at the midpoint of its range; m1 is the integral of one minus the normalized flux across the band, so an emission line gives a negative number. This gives 1.7 angstroms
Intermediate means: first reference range 12.2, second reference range 11.8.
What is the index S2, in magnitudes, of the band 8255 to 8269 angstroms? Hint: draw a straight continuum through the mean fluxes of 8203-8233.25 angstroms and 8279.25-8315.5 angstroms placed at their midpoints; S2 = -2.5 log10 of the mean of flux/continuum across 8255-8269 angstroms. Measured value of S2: 0.06 mag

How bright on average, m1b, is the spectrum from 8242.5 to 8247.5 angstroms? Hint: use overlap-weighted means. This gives 12.9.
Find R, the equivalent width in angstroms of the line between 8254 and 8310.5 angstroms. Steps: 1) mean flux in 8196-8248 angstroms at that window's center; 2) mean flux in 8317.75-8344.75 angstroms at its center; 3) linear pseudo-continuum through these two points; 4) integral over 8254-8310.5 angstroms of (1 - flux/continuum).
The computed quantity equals 2.32 angstroms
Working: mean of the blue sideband 12.3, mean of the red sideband 11.9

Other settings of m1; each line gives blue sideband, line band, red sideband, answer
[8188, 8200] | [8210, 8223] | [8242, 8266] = -0.38 angstroms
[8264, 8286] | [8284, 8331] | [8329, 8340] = 3.67 angstroms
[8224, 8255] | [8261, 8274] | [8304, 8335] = -0.49 angstroms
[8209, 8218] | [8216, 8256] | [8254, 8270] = -2.84 angstroms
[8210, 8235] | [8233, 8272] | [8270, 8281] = 3.10 angstroms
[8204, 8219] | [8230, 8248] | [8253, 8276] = 0.01 angstroms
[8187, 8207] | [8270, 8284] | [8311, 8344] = -0.68 angstroms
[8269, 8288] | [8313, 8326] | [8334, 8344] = 1.26 angstroms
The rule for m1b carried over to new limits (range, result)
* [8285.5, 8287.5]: 10.4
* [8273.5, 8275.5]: 14.1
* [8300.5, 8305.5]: 12.9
